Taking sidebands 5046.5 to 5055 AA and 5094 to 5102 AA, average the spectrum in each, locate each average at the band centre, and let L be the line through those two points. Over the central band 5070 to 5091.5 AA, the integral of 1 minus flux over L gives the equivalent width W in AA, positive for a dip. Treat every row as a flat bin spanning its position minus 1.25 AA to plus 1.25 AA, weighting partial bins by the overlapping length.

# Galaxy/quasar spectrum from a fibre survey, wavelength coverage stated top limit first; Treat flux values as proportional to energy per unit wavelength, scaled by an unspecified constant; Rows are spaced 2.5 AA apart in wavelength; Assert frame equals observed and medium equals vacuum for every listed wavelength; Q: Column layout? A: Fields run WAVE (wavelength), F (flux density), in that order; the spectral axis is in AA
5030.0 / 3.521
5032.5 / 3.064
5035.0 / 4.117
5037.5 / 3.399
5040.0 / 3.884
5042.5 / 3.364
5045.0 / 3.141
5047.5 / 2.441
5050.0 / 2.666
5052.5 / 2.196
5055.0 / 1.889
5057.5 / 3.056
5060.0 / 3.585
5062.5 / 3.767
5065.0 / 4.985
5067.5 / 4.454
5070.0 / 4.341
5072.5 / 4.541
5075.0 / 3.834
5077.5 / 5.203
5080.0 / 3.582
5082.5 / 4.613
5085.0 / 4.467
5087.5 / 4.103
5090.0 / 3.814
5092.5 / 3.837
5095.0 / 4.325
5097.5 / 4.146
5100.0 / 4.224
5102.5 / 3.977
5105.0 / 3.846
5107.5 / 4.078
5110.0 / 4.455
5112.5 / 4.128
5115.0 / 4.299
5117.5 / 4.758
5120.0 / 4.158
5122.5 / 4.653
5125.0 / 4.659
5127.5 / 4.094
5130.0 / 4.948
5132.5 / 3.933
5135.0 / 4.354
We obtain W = -4.7 AA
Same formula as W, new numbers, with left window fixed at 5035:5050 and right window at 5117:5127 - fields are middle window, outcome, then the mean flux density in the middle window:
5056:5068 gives -1.0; 3.9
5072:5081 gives -1.2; 4.29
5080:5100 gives -0.7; 4.15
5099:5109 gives 0.4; 4.04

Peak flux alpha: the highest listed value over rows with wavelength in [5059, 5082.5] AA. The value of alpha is 5.203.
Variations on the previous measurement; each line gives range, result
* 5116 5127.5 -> 4.758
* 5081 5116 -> 4.613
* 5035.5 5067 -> 4.985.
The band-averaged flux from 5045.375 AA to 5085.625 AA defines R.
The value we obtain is 3.7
